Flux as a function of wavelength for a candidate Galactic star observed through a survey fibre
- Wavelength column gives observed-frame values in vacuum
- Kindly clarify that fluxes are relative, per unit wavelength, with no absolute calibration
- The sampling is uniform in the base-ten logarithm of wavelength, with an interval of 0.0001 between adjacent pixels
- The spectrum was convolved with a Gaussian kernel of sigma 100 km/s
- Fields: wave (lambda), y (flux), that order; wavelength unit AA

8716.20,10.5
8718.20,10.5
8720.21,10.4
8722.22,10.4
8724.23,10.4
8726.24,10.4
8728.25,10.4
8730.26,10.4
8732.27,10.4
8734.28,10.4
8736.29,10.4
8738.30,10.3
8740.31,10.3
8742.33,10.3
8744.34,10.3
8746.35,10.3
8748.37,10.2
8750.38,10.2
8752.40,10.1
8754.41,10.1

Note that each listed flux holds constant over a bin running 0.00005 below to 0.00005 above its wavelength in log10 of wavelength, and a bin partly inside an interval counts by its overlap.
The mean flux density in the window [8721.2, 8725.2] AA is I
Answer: 10.4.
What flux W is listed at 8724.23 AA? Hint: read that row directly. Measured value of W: 10.4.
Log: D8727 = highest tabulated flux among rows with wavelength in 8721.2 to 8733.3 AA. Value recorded 10.4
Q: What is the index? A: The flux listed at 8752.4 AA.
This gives 10.1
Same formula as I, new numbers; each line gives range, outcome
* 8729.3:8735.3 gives 10.4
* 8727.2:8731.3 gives 10.4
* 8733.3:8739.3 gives 10.4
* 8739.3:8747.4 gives 10.3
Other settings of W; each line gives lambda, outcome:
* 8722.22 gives 10.4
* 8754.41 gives 10.1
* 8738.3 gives 10.3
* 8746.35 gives 10.3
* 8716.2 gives 10.5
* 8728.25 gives 10.4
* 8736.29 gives 10.4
